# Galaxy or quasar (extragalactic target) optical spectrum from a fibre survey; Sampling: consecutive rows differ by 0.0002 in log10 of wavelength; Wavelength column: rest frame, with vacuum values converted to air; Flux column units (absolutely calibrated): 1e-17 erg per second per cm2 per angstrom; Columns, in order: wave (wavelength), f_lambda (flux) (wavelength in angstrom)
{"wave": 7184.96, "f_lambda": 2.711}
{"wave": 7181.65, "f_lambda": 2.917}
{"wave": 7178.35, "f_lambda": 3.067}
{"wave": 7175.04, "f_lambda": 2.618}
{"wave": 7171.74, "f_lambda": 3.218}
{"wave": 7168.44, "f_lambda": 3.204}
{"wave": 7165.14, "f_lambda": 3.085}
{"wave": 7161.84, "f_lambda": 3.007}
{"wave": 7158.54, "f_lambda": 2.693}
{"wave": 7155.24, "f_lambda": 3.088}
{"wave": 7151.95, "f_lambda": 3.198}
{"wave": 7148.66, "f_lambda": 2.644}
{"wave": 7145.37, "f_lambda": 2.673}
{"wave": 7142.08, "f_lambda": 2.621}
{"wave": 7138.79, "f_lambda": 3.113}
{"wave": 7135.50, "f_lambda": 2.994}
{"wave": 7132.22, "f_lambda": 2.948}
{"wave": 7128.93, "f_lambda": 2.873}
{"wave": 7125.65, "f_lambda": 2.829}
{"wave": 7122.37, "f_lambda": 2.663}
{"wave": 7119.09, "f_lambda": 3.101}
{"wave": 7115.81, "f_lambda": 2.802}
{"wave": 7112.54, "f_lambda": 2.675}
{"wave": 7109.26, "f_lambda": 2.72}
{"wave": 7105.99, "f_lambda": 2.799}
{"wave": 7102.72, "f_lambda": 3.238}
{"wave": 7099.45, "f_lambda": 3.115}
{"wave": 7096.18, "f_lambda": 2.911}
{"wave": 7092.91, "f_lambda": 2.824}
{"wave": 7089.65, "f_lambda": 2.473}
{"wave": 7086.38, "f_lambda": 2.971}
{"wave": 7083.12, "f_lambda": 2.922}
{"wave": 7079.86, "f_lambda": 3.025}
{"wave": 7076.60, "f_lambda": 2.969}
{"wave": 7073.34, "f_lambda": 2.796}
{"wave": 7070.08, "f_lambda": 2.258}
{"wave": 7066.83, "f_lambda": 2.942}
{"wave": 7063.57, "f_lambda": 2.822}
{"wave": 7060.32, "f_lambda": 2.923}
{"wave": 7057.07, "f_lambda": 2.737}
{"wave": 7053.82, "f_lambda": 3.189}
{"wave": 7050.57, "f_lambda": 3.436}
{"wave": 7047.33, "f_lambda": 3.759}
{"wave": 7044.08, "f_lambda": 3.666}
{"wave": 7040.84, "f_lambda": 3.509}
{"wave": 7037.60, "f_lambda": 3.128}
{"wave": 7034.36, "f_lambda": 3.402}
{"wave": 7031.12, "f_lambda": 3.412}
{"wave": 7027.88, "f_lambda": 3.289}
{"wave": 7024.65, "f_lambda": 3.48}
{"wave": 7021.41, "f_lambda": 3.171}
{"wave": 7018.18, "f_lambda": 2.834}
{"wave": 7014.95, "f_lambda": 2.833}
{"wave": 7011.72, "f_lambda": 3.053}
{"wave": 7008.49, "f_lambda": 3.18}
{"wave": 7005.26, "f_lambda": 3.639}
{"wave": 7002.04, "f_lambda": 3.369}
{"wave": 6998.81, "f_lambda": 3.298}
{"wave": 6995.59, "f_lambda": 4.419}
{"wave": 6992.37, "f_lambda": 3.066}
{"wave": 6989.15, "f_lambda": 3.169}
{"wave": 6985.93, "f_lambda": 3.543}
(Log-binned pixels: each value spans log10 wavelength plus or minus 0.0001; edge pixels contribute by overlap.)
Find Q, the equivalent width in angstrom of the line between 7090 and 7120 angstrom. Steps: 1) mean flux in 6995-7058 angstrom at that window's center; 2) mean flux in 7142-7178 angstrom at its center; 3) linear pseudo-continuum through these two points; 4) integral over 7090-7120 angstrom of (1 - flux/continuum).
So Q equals 2.0 angstrom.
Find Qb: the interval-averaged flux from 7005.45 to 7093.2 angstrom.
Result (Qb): 3.09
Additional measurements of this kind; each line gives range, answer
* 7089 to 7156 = 2.88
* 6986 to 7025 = 3.3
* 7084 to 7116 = 2.86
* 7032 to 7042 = 3.34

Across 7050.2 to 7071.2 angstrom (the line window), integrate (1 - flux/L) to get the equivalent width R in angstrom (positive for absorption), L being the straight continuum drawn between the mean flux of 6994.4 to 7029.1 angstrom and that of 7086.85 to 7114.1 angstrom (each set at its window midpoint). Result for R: 1.20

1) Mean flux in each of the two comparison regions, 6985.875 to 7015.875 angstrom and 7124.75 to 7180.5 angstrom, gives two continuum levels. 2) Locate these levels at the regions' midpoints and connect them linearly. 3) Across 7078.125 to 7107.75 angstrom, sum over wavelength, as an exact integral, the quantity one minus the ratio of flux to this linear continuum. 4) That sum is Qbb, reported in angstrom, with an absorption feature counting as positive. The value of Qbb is 1.7 angstrom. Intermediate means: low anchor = 3.36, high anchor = 2.94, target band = 2.92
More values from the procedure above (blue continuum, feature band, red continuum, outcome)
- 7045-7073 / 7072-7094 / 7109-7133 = 0.65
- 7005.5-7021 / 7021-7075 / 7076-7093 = -3.84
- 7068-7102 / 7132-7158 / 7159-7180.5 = 0.55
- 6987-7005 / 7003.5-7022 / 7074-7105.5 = 1.45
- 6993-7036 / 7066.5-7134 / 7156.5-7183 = 6.16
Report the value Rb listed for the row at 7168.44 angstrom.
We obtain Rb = 3.204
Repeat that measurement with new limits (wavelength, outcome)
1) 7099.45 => 3.115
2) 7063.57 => 2.822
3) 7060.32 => 2.923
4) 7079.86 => 3.025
